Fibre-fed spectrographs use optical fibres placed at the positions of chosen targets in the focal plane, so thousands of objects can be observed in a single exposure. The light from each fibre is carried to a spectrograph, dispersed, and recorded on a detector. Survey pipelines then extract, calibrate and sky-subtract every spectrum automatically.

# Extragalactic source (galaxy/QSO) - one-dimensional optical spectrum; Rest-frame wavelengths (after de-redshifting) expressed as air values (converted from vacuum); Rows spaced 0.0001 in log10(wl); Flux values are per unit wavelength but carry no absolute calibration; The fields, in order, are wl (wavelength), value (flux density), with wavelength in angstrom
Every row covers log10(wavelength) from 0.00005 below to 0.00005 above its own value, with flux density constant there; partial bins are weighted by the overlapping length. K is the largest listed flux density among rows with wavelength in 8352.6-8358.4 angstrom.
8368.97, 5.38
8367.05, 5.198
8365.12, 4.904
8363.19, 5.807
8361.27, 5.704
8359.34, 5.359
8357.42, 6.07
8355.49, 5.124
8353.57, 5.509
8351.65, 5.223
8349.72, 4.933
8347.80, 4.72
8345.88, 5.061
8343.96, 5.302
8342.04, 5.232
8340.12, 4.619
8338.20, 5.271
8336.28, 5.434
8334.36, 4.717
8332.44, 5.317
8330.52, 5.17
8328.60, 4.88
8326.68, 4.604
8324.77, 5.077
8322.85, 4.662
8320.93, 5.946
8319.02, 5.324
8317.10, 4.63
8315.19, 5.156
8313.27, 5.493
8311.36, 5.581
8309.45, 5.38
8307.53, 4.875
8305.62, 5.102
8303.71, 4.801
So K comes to 6.07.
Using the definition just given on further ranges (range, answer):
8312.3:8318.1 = 5.493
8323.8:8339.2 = 5.434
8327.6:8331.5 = 5.17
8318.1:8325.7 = 5.946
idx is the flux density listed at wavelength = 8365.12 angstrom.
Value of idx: 4.904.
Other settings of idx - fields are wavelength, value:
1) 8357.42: 6.07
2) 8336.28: 5.434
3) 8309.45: 5.38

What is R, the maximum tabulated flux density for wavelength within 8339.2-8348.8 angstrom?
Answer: 5.302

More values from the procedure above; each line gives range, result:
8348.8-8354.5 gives 5.509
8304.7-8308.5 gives 5.102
